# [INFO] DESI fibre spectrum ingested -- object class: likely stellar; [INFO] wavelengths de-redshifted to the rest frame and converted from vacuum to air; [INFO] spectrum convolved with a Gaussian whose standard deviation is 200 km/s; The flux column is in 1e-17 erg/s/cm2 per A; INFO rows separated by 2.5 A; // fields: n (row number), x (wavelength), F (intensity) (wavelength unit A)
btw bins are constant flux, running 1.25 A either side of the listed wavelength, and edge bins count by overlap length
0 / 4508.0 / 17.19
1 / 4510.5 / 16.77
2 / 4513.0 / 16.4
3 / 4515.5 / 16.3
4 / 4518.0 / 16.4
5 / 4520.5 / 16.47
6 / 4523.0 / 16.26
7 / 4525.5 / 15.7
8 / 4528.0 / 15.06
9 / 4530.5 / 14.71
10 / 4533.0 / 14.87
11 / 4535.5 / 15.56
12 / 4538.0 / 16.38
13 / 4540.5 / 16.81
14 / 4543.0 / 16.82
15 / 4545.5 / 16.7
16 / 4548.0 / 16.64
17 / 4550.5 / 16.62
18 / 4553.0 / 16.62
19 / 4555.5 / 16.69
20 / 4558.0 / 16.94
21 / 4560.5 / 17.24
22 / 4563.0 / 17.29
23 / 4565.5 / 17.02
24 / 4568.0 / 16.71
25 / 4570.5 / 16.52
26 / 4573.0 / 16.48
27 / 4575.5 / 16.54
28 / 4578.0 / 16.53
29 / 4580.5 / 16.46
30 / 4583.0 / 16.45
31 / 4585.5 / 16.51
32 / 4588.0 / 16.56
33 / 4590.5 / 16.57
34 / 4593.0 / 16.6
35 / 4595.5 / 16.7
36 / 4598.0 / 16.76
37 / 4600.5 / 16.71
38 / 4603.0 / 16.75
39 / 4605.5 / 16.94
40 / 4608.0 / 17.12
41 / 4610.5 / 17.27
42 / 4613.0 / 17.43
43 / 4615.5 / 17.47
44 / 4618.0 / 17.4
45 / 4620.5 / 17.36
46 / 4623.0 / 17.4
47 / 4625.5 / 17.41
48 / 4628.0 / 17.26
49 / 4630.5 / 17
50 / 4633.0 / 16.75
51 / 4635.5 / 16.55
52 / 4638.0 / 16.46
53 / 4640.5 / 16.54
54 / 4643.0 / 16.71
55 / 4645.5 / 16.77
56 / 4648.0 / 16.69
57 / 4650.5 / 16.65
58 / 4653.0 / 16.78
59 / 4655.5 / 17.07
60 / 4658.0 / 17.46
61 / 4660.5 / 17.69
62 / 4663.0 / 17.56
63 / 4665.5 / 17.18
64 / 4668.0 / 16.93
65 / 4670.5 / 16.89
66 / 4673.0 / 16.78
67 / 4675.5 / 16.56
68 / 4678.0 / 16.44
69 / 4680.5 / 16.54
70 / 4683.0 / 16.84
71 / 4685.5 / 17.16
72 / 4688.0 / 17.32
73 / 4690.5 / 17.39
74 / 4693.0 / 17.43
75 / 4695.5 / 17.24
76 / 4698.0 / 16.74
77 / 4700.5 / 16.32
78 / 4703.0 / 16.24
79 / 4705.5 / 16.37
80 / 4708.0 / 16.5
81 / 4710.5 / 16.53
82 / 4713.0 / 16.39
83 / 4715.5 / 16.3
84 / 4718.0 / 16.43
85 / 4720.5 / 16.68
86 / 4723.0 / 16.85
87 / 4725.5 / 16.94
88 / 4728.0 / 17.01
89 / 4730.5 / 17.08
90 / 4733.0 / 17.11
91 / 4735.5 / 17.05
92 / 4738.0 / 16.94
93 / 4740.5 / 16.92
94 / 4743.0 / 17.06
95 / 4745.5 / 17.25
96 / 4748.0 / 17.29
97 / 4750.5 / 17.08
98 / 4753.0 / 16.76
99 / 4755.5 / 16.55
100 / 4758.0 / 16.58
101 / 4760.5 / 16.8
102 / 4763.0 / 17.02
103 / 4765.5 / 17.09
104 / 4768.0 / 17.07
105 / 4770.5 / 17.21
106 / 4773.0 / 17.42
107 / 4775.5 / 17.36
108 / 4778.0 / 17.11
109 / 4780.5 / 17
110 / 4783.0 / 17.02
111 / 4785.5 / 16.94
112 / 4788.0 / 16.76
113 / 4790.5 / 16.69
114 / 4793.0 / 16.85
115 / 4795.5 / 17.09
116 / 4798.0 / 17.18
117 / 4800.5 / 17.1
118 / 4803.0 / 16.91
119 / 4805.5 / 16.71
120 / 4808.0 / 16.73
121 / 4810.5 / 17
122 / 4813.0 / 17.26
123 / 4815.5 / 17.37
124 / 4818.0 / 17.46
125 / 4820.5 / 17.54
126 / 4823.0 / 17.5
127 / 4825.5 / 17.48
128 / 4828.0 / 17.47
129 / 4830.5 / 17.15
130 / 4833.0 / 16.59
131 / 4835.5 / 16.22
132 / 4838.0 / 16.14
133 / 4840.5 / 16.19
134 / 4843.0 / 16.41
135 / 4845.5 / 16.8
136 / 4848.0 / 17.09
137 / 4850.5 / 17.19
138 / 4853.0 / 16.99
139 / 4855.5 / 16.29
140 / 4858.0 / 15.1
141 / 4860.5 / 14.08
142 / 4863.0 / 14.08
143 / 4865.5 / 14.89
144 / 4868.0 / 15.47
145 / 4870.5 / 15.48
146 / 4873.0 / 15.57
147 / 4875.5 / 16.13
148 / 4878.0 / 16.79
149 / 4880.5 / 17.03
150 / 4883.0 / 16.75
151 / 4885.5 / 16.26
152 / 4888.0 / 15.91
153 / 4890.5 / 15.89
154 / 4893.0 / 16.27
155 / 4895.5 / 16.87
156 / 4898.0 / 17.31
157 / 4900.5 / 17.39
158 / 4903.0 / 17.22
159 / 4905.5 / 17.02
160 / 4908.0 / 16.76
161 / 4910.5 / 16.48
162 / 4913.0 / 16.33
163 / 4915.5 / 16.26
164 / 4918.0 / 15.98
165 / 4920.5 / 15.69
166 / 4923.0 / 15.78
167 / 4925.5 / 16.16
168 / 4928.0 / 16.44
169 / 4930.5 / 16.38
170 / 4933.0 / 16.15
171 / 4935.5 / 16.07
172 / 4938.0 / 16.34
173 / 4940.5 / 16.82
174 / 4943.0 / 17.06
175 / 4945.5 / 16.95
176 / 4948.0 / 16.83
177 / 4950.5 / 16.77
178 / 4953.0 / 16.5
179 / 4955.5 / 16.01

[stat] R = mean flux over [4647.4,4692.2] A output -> 17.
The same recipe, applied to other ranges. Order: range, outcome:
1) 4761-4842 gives 17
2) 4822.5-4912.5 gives 16.4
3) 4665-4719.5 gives 16.7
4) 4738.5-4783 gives 17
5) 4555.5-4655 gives 16.9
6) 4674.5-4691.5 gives 16.9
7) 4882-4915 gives 16.6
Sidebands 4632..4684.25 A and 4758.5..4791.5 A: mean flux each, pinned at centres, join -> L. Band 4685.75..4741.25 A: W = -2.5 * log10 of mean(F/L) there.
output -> 0.01 mag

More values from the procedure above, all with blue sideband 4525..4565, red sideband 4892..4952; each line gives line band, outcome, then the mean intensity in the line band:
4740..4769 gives -0.03 mag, 17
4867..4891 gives 0.03 mag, 16.1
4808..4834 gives -0.05 mag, 17.3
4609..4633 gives -0.06 mag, 17.3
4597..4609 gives -0.03 mag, 16.9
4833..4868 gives 0.04 mag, 16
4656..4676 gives -0.05 mag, 17.2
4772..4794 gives -0.04 mag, 17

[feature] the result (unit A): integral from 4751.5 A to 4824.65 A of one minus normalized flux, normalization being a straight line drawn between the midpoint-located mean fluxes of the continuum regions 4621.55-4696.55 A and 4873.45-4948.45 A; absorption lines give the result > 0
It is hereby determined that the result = -1.3 A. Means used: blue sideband 17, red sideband 16.5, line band 17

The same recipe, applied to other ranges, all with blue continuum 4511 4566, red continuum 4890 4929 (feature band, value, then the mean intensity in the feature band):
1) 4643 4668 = -1.03 A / 17.1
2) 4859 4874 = 1.42 A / 14.9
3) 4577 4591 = -0.13 A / 16.5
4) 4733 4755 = -0.81 A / 17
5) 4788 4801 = -0.40 A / 17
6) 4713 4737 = -0.56 A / 16.8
